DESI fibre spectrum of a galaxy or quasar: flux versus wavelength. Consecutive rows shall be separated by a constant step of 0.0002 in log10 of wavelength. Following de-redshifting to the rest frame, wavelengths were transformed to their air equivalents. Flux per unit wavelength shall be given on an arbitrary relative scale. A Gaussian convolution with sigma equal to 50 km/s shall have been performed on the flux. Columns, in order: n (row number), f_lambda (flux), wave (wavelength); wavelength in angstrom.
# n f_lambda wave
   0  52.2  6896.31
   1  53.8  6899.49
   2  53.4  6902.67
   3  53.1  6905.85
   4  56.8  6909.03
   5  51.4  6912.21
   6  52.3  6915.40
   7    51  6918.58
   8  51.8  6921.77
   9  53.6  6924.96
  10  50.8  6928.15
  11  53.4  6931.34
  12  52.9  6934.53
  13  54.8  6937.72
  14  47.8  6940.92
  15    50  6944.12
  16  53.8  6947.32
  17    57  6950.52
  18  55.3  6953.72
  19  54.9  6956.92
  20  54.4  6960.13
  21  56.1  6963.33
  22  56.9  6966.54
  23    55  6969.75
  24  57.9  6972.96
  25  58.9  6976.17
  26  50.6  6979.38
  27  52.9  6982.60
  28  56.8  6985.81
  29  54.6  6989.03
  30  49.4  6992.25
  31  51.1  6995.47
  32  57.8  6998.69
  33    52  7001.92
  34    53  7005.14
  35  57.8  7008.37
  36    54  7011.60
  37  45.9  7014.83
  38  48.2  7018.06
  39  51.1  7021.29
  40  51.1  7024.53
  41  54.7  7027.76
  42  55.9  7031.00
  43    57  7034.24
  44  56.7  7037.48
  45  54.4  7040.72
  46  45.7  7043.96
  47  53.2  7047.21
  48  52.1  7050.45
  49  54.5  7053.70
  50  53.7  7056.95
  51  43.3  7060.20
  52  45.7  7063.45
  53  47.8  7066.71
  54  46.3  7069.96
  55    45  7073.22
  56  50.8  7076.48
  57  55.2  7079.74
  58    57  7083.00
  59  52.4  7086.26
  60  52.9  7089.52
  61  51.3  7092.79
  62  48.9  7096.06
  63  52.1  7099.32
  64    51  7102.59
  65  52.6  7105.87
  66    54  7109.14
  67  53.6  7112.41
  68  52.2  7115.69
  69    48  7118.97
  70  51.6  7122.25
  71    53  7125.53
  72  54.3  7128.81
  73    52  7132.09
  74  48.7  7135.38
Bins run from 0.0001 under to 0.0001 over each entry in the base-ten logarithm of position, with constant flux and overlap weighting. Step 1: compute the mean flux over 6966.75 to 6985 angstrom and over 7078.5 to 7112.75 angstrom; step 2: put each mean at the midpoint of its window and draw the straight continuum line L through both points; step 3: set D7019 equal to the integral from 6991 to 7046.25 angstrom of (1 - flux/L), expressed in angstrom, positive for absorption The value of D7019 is 1.7 angstrom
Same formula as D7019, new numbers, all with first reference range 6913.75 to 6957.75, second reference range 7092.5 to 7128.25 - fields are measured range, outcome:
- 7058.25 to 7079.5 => 2.0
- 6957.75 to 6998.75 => -1.7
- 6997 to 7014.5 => -0.6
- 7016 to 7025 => 0.4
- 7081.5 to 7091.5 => -0.4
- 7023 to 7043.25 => -0.9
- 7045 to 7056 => -0.2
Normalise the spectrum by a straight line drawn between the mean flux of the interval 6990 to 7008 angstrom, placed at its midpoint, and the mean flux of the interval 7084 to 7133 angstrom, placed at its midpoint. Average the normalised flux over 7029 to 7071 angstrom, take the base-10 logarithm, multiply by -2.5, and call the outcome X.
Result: 0.03 mag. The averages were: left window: 53.1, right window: 52.1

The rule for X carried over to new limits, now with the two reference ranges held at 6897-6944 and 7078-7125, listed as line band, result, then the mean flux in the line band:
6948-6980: -0.07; 55.8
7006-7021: 0.02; 51.5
